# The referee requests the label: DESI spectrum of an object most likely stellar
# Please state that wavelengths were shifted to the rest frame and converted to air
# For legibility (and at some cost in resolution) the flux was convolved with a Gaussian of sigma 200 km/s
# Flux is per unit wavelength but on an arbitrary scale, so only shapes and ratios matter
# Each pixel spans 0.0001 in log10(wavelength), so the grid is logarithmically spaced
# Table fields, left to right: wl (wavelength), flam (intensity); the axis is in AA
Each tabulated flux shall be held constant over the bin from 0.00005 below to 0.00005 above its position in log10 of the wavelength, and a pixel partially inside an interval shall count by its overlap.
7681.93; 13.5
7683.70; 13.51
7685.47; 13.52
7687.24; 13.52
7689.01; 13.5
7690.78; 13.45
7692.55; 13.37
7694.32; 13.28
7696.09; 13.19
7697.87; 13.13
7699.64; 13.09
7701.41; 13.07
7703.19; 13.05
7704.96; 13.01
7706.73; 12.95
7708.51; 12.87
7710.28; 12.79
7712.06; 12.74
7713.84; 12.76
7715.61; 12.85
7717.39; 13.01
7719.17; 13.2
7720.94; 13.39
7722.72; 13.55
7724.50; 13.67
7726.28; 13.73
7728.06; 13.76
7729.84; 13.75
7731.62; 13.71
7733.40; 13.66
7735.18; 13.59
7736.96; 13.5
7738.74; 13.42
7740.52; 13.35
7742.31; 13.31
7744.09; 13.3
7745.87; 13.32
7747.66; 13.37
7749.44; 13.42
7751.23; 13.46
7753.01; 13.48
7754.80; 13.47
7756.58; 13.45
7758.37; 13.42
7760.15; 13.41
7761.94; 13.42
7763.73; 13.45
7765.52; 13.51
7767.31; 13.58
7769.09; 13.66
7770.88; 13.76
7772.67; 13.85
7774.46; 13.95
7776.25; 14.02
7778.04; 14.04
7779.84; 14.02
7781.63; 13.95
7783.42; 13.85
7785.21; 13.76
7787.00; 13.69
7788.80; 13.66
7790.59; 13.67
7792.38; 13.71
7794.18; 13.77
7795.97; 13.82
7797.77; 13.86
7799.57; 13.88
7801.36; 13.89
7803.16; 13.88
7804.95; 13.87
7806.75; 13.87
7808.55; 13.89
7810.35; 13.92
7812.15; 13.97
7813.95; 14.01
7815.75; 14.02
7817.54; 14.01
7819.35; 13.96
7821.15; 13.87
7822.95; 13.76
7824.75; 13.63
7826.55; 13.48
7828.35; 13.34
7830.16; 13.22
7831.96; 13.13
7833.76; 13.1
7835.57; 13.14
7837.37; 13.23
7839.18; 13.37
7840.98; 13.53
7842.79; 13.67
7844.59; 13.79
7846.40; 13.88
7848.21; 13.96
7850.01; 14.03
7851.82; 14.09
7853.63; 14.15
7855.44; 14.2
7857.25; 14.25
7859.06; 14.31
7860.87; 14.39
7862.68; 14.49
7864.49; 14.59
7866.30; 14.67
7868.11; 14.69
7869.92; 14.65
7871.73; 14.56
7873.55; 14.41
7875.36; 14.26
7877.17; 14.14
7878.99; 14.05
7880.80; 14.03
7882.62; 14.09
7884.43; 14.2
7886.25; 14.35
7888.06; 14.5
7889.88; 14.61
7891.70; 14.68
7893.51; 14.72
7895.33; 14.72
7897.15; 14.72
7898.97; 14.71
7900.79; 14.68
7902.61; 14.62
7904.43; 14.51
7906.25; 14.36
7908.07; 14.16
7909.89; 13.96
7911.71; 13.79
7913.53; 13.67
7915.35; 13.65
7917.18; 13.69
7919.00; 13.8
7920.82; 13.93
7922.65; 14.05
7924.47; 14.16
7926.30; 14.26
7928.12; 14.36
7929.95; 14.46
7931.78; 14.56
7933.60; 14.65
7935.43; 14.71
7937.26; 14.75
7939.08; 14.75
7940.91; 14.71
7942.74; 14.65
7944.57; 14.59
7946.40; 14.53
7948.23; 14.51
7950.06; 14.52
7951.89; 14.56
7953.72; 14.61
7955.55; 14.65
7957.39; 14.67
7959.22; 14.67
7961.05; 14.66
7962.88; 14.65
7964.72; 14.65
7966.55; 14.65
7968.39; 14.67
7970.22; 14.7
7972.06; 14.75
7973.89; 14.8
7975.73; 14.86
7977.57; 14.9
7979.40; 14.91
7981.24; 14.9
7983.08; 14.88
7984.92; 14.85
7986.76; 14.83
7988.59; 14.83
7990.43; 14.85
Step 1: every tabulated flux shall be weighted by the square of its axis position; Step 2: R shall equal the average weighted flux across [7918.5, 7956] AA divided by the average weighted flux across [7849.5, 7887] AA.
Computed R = 1.03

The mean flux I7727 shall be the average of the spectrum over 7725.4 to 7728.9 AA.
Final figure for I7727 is 13.7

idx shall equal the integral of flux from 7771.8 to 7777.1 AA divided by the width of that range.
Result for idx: 13.9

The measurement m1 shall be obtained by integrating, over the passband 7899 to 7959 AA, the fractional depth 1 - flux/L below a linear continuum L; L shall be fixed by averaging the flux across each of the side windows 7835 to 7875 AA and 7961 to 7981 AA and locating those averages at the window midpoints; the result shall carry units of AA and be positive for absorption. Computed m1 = 0.6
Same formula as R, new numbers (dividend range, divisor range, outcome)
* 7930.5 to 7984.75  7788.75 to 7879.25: 1.09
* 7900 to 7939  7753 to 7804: 1.08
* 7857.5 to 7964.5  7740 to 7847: 1.09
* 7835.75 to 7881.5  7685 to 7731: 1.11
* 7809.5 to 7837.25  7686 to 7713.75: 1.07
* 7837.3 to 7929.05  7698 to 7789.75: 1.09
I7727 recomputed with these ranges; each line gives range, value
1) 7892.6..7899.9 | 14.7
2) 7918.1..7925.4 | 14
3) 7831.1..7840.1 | 13.2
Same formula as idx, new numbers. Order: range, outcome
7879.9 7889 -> 14.2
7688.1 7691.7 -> 13.5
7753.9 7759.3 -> 13.5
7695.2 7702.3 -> 13.1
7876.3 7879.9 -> 14.1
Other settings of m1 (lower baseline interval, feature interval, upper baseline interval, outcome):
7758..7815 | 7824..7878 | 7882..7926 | 0.4 AA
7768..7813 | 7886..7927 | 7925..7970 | 0.4 AA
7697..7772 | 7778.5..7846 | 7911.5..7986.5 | 0.3 AA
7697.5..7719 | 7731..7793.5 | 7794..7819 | -0.6 AA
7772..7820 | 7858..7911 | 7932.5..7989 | -0.4 AA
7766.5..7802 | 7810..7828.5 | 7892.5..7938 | 0.2 AA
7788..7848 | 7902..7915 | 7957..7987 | 0.2 AA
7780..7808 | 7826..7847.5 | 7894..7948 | 0.9 AA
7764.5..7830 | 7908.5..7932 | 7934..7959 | 0.8 AA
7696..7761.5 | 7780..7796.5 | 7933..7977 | -0.1 AA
